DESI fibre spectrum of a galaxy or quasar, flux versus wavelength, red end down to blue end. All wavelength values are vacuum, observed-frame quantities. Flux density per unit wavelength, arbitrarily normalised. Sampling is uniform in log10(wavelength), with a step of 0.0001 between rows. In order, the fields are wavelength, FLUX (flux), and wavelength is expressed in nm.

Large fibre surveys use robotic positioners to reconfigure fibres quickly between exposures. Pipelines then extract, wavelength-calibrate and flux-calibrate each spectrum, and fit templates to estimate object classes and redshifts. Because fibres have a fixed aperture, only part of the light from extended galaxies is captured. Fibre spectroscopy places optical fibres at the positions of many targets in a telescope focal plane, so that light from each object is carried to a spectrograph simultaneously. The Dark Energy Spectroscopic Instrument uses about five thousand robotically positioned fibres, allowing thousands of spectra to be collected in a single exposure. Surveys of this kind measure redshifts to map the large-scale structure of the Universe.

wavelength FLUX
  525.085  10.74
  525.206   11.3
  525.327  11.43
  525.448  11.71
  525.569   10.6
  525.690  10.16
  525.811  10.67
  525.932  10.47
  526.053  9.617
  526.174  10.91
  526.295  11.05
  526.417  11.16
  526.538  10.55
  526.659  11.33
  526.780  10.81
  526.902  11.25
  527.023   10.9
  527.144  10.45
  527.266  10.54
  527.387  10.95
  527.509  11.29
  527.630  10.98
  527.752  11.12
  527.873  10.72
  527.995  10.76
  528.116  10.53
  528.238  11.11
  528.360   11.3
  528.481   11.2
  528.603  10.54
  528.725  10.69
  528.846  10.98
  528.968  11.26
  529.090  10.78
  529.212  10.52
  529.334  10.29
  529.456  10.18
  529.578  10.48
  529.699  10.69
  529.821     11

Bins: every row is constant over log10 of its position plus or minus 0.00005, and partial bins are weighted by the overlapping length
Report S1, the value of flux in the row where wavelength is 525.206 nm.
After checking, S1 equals 11.3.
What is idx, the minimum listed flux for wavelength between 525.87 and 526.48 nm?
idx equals 9.617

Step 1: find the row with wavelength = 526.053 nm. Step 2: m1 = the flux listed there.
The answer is 9.617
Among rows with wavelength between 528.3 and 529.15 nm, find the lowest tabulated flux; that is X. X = 10.54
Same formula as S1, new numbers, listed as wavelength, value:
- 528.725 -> 10.69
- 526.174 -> 10.91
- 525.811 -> 10.67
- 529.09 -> 10.78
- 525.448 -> 11.71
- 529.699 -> 10.69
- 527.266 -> 10.54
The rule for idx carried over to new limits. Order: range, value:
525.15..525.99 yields 10.16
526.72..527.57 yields 10.45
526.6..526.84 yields 10.81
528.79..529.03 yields 10.98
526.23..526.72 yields 10.55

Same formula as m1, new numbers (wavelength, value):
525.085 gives 10.74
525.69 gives 10.16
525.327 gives 11.43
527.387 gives 10.95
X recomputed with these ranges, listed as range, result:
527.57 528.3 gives 10.53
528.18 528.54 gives 11.11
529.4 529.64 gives 10.18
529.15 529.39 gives 10.29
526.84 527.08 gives 10.9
